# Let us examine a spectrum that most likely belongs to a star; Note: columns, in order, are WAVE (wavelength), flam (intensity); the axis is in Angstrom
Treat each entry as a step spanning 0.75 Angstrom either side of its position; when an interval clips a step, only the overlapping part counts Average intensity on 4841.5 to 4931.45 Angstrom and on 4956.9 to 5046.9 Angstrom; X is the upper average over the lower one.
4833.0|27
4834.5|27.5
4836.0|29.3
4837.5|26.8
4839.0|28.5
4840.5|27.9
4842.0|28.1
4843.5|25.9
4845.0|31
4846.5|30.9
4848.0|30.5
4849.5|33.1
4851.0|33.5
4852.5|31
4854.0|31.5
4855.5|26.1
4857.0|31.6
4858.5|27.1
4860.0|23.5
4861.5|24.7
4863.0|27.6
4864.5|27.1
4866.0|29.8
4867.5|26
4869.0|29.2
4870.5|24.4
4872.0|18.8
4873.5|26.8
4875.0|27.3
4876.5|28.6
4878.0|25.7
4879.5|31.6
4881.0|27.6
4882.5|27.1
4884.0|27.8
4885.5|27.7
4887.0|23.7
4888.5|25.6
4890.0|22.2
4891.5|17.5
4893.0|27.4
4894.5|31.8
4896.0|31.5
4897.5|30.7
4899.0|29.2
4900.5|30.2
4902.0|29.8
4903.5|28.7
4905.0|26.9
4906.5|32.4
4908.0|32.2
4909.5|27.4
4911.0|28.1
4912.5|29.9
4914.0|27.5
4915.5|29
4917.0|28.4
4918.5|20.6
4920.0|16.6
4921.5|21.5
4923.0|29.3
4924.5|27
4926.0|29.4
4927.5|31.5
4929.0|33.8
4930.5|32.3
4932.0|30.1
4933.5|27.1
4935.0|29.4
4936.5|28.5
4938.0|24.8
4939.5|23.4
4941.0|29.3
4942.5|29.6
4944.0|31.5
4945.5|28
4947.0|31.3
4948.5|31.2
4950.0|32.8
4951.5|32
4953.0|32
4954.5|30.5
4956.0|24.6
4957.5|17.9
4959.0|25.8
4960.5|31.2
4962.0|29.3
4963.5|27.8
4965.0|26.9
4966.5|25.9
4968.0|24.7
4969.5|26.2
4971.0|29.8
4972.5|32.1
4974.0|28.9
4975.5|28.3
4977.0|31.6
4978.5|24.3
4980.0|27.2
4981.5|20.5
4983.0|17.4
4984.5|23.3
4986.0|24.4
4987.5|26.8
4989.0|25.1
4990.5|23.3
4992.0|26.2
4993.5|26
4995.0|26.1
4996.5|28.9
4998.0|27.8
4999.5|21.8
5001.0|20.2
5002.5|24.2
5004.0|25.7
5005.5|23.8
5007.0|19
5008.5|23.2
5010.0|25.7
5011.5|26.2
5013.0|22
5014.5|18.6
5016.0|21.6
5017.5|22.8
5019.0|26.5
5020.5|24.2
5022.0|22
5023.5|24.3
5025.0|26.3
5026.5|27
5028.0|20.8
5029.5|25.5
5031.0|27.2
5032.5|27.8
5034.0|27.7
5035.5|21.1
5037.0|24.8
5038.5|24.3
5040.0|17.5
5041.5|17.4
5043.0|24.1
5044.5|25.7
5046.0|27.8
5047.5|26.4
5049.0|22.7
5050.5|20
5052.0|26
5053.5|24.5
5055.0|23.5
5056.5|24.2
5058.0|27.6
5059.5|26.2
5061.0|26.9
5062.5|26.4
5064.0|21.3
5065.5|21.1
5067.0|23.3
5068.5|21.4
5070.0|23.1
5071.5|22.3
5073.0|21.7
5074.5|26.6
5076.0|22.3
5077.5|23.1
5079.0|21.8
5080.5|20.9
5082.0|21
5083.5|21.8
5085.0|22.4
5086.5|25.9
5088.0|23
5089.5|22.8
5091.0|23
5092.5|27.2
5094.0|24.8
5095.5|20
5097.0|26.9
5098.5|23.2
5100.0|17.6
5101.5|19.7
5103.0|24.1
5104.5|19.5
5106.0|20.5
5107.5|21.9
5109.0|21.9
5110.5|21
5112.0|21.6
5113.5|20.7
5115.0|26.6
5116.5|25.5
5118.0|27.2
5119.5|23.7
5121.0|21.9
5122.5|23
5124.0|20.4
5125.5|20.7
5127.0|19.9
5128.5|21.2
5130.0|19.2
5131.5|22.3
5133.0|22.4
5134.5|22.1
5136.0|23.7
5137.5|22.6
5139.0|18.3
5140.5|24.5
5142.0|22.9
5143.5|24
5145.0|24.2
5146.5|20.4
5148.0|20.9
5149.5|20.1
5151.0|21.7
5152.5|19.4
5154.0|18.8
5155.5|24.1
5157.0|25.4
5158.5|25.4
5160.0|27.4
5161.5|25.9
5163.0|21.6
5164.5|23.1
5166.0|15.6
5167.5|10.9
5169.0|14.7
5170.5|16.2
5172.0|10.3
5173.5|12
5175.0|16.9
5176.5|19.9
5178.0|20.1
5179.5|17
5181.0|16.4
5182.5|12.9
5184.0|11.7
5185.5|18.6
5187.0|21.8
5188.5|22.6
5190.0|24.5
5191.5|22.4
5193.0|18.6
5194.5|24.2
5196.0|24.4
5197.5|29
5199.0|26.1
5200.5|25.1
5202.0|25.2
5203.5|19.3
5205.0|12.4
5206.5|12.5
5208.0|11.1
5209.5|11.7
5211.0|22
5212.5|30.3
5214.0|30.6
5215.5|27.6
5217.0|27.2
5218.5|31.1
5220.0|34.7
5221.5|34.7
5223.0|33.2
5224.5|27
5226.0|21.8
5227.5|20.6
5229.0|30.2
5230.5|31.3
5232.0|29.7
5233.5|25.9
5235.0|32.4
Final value 0.89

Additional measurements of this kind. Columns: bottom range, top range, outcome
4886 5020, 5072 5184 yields 0.80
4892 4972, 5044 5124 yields 0.82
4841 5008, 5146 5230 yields 0.79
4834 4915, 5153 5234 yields 0.79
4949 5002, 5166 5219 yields 0.75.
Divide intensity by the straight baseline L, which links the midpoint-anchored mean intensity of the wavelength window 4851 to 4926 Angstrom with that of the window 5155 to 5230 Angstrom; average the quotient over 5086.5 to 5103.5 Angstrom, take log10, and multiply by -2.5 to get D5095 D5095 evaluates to 0.02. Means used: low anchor 27.3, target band 23.1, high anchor 21.8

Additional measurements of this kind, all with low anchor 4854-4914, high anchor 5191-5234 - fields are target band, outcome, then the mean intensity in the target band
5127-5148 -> 0.16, 22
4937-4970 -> -0.04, 28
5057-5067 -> 0.06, 24.8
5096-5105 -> 0.18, 21.8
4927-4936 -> -0.13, 30.6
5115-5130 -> 0.13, 22.6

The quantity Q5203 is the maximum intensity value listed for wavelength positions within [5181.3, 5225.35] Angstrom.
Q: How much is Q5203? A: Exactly 34.7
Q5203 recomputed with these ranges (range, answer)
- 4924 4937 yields 33.8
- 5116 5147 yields 27.2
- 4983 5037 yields 28.9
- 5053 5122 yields 27.6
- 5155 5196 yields 27.4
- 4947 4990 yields 32.8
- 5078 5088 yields 25.9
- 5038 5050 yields 27.8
